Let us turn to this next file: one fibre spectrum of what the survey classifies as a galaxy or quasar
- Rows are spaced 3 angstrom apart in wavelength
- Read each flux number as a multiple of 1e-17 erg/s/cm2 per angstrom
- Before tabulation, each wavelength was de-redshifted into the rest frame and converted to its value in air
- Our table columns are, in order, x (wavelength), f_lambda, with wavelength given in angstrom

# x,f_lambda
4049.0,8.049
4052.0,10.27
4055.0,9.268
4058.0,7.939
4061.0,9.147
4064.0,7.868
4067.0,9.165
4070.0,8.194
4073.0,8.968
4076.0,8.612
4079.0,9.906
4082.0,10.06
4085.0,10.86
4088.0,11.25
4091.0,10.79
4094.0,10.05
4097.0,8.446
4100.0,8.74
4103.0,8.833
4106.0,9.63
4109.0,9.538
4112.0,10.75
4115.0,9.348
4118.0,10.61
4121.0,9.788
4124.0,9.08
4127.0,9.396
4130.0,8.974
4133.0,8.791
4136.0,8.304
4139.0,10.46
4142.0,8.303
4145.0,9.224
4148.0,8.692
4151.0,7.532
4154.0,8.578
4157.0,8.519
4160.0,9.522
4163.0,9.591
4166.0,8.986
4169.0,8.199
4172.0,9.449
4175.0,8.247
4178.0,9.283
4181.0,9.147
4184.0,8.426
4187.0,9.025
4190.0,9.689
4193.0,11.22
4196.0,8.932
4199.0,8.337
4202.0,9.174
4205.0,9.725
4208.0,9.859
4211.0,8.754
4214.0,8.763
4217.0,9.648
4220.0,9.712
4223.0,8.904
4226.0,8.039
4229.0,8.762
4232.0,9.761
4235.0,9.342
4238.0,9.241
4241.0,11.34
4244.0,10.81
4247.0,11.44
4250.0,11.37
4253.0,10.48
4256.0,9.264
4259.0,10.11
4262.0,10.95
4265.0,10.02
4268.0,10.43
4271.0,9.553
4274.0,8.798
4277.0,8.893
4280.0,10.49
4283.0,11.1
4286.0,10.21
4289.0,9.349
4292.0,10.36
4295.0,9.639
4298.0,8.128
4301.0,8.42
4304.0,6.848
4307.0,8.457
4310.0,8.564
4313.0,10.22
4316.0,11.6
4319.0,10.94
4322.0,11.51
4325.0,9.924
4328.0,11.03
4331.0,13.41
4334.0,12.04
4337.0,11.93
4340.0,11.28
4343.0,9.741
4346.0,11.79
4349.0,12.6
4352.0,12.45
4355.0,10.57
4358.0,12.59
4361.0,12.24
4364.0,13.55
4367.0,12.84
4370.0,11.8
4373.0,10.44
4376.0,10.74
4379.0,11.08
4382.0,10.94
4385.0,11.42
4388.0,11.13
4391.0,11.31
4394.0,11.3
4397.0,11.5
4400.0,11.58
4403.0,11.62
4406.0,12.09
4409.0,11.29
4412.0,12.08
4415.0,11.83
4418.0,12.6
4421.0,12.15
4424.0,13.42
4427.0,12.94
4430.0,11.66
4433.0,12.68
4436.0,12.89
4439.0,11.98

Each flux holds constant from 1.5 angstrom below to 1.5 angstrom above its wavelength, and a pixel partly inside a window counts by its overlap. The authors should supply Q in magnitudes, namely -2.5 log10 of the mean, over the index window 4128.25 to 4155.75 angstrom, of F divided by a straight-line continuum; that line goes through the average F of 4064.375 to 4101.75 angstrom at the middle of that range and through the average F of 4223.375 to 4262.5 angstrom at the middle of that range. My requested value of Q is 0.11 mag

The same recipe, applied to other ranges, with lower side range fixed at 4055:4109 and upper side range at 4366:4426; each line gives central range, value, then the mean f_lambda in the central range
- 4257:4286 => 0.073 mag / 10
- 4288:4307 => 0.241 mag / 8.75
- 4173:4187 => 0.141 mag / 8.83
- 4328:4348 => -0.042 mag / 11.7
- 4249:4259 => 0.033 mag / 10.3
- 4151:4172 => 0.125 mag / 8.84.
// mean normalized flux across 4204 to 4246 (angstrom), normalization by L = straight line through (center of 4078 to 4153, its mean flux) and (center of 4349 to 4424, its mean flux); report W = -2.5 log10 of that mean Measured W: 0.10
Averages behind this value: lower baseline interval 9.49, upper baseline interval 11.8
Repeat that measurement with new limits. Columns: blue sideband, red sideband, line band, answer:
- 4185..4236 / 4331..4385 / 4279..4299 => 0.07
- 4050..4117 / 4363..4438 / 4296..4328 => 0.17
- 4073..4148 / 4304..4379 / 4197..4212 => 0.12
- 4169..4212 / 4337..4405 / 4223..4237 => 0.09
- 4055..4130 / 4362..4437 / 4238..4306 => 0.10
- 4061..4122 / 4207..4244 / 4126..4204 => 0.05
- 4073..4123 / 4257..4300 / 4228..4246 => -0.01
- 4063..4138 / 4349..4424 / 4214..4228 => 0.16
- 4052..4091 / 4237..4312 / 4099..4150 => 0.02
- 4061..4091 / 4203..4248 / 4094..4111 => 0.04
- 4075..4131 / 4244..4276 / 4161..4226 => 0.10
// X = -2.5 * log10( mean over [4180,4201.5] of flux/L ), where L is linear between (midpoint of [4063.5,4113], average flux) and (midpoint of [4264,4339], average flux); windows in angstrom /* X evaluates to 0.062 mag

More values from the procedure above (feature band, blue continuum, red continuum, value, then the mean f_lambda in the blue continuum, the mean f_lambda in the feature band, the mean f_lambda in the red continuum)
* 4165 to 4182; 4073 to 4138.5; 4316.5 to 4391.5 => 0.145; 9.61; 8.87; 11.6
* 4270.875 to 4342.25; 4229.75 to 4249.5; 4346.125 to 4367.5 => 0.138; 10.3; 10.1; 12.3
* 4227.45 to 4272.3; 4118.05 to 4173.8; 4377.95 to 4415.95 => -0.018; 9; 10.2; 11.5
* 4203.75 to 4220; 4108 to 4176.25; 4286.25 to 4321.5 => -0.015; 9.13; 9.38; 9.41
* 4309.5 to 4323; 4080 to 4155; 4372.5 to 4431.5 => 0.033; 9.45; 10.7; 11.7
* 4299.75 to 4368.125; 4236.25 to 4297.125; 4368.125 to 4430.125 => -0.011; 10.2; 11.1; 11.7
